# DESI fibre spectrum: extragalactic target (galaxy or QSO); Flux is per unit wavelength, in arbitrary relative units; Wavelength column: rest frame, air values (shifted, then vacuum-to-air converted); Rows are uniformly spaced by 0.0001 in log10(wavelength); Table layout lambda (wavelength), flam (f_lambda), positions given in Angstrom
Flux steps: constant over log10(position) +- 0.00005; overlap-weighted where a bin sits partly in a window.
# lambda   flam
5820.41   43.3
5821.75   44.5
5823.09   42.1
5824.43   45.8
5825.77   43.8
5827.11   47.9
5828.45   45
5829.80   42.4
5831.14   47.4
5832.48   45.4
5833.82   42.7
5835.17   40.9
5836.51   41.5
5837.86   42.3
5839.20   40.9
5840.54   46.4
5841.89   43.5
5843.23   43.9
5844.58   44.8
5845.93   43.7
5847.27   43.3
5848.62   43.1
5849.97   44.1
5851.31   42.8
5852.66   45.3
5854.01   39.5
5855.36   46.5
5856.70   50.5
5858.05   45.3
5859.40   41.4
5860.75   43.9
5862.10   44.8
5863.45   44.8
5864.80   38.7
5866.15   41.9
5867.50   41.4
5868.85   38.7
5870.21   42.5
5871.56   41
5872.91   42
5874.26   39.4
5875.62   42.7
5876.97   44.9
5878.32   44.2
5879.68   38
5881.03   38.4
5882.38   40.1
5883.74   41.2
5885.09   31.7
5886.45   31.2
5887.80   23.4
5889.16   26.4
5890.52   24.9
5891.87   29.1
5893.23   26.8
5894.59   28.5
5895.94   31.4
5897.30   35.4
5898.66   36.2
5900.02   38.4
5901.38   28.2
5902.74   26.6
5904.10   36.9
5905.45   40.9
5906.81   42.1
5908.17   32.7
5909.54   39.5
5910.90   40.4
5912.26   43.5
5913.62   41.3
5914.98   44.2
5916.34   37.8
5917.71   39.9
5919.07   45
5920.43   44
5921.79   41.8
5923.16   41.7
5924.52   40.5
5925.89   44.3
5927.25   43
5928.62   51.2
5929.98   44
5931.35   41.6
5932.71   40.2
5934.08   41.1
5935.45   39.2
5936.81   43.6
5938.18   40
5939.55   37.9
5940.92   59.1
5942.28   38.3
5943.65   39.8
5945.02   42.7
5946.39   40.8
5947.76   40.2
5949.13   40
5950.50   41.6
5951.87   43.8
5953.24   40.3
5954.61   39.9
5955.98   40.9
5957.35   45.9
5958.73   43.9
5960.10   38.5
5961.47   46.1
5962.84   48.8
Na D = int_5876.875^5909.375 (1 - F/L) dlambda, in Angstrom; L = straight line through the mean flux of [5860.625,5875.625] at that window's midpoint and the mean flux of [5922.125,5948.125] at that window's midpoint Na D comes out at 6.2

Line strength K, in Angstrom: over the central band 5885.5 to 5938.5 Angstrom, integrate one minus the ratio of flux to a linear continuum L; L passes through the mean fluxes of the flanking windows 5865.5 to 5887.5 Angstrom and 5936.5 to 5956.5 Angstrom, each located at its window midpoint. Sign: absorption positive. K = 4.3 Angstrom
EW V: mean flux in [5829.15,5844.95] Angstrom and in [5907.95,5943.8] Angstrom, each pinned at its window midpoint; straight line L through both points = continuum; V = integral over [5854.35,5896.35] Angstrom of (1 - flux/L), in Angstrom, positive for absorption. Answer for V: 4.6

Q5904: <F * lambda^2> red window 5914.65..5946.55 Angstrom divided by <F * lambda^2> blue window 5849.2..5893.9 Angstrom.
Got 1.1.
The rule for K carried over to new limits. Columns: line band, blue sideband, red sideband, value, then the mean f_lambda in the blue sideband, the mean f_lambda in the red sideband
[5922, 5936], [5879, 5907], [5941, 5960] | -1.51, 33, 41.9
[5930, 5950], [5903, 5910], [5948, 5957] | -0.77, 37.7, 41.2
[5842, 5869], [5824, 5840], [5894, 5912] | -1.63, 43.8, 35.4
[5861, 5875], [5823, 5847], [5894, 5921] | -0.17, 44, 37.7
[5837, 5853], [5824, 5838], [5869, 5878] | -0.08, 44.1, 42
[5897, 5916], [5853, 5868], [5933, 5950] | 2.20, 43.6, 41.8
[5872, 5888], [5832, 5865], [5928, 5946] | 1.78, 43.7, 42.9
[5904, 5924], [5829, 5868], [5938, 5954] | 0.79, 43.6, 42.1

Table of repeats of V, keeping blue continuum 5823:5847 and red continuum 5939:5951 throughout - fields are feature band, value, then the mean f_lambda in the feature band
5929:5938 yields 0.1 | 41.9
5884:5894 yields 3.5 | 28.2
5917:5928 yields 0.0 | 42.5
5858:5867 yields 0.2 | 42.8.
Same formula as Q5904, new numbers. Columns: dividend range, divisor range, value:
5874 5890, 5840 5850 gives 0.84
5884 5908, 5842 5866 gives 0.74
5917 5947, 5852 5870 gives 1.01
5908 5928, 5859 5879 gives 1.00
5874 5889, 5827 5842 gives 0.87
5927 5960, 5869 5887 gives 1.09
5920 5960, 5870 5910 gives 1.22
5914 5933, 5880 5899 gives 1.36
